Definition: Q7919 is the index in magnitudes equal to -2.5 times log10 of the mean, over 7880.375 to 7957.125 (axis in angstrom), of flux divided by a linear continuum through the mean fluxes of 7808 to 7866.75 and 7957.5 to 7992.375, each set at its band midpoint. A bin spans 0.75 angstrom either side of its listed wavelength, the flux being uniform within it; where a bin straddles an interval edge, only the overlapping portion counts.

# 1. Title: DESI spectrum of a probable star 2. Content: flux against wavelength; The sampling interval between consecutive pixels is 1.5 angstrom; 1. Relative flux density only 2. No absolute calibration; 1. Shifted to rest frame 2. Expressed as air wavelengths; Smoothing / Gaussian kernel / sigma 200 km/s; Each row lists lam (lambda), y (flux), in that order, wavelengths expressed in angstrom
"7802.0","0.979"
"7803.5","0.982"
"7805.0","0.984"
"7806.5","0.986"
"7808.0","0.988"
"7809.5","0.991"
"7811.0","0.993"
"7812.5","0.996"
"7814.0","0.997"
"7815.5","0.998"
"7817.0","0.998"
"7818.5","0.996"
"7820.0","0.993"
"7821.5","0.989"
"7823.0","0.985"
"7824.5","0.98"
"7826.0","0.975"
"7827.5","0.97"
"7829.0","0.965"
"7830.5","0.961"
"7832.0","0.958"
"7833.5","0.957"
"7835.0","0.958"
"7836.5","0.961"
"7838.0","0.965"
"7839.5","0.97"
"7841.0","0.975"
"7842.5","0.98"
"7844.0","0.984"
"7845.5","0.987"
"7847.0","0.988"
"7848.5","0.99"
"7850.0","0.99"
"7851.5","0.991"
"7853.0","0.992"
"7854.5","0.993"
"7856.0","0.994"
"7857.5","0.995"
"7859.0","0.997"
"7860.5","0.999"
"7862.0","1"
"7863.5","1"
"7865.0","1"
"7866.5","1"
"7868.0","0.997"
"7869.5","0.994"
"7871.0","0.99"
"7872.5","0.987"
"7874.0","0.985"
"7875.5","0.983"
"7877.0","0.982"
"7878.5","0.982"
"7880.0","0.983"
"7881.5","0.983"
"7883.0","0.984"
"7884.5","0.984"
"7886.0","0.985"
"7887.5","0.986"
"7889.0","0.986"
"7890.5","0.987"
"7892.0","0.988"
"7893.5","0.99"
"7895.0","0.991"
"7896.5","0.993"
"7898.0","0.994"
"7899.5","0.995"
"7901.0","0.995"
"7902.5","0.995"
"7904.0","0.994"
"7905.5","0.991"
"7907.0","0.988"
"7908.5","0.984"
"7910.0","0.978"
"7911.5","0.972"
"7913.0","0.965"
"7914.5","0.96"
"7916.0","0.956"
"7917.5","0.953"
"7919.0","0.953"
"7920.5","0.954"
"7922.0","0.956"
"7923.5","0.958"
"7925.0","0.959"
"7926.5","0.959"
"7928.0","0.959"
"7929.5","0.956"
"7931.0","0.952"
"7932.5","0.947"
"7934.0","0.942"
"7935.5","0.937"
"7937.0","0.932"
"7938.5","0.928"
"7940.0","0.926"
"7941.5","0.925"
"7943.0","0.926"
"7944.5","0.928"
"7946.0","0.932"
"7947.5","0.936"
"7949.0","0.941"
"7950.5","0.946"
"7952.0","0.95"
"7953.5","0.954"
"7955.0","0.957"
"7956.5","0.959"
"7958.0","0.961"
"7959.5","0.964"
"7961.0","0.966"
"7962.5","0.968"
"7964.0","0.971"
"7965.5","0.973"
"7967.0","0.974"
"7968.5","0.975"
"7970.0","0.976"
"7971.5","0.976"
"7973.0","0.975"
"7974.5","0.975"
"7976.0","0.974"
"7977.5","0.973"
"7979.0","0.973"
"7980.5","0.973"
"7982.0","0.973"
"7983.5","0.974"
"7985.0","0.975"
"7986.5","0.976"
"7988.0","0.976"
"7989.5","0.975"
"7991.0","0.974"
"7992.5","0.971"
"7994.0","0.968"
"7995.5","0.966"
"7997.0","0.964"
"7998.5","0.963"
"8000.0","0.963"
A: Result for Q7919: 0.02 mag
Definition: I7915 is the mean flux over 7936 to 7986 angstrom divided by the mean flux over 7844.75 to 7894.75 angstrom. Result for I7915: 0.97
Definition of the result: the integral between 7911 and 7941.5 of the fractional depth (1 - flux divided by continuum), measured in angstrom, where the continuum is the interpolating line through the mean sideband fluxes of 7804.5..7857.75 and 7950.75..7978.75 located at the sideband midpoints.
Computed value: 0.7 angstrom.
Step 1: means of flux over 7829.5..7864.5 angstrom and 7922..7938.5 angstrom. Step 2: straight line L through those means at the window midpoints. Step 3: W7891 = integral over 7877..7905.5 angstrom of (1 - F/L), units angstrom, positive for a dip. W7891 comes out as -0.7 angstrom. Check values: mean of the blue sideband 0.982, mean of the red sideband 0.949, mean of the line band 0.989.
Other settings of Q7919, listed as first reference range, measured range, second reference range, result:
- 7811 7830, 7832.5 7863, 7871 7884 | 0.002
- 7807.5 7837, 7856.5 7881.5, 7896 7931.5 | -0.018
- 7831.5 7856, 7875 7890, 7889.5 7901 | 0.005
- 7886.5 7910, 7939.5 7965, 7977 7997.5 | 0.035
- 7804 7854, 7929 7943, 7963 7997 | 0.043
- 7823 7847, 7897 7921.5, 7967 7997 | -0.005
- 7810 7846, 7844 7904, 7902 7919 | -0.016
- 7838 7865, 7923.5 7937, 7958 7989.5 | 0.032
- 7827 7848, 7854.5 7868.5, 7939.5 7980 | -0.033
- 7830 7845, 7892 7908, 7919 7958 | -0.043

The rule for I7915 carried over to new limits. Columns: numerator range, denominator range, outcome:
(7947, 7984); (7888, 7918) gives 0.98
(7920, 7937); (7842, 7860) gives 0.96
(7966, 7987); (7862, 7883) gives 0.98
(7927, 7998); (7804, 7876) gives 0.97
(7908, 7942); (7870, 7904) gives 0.96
